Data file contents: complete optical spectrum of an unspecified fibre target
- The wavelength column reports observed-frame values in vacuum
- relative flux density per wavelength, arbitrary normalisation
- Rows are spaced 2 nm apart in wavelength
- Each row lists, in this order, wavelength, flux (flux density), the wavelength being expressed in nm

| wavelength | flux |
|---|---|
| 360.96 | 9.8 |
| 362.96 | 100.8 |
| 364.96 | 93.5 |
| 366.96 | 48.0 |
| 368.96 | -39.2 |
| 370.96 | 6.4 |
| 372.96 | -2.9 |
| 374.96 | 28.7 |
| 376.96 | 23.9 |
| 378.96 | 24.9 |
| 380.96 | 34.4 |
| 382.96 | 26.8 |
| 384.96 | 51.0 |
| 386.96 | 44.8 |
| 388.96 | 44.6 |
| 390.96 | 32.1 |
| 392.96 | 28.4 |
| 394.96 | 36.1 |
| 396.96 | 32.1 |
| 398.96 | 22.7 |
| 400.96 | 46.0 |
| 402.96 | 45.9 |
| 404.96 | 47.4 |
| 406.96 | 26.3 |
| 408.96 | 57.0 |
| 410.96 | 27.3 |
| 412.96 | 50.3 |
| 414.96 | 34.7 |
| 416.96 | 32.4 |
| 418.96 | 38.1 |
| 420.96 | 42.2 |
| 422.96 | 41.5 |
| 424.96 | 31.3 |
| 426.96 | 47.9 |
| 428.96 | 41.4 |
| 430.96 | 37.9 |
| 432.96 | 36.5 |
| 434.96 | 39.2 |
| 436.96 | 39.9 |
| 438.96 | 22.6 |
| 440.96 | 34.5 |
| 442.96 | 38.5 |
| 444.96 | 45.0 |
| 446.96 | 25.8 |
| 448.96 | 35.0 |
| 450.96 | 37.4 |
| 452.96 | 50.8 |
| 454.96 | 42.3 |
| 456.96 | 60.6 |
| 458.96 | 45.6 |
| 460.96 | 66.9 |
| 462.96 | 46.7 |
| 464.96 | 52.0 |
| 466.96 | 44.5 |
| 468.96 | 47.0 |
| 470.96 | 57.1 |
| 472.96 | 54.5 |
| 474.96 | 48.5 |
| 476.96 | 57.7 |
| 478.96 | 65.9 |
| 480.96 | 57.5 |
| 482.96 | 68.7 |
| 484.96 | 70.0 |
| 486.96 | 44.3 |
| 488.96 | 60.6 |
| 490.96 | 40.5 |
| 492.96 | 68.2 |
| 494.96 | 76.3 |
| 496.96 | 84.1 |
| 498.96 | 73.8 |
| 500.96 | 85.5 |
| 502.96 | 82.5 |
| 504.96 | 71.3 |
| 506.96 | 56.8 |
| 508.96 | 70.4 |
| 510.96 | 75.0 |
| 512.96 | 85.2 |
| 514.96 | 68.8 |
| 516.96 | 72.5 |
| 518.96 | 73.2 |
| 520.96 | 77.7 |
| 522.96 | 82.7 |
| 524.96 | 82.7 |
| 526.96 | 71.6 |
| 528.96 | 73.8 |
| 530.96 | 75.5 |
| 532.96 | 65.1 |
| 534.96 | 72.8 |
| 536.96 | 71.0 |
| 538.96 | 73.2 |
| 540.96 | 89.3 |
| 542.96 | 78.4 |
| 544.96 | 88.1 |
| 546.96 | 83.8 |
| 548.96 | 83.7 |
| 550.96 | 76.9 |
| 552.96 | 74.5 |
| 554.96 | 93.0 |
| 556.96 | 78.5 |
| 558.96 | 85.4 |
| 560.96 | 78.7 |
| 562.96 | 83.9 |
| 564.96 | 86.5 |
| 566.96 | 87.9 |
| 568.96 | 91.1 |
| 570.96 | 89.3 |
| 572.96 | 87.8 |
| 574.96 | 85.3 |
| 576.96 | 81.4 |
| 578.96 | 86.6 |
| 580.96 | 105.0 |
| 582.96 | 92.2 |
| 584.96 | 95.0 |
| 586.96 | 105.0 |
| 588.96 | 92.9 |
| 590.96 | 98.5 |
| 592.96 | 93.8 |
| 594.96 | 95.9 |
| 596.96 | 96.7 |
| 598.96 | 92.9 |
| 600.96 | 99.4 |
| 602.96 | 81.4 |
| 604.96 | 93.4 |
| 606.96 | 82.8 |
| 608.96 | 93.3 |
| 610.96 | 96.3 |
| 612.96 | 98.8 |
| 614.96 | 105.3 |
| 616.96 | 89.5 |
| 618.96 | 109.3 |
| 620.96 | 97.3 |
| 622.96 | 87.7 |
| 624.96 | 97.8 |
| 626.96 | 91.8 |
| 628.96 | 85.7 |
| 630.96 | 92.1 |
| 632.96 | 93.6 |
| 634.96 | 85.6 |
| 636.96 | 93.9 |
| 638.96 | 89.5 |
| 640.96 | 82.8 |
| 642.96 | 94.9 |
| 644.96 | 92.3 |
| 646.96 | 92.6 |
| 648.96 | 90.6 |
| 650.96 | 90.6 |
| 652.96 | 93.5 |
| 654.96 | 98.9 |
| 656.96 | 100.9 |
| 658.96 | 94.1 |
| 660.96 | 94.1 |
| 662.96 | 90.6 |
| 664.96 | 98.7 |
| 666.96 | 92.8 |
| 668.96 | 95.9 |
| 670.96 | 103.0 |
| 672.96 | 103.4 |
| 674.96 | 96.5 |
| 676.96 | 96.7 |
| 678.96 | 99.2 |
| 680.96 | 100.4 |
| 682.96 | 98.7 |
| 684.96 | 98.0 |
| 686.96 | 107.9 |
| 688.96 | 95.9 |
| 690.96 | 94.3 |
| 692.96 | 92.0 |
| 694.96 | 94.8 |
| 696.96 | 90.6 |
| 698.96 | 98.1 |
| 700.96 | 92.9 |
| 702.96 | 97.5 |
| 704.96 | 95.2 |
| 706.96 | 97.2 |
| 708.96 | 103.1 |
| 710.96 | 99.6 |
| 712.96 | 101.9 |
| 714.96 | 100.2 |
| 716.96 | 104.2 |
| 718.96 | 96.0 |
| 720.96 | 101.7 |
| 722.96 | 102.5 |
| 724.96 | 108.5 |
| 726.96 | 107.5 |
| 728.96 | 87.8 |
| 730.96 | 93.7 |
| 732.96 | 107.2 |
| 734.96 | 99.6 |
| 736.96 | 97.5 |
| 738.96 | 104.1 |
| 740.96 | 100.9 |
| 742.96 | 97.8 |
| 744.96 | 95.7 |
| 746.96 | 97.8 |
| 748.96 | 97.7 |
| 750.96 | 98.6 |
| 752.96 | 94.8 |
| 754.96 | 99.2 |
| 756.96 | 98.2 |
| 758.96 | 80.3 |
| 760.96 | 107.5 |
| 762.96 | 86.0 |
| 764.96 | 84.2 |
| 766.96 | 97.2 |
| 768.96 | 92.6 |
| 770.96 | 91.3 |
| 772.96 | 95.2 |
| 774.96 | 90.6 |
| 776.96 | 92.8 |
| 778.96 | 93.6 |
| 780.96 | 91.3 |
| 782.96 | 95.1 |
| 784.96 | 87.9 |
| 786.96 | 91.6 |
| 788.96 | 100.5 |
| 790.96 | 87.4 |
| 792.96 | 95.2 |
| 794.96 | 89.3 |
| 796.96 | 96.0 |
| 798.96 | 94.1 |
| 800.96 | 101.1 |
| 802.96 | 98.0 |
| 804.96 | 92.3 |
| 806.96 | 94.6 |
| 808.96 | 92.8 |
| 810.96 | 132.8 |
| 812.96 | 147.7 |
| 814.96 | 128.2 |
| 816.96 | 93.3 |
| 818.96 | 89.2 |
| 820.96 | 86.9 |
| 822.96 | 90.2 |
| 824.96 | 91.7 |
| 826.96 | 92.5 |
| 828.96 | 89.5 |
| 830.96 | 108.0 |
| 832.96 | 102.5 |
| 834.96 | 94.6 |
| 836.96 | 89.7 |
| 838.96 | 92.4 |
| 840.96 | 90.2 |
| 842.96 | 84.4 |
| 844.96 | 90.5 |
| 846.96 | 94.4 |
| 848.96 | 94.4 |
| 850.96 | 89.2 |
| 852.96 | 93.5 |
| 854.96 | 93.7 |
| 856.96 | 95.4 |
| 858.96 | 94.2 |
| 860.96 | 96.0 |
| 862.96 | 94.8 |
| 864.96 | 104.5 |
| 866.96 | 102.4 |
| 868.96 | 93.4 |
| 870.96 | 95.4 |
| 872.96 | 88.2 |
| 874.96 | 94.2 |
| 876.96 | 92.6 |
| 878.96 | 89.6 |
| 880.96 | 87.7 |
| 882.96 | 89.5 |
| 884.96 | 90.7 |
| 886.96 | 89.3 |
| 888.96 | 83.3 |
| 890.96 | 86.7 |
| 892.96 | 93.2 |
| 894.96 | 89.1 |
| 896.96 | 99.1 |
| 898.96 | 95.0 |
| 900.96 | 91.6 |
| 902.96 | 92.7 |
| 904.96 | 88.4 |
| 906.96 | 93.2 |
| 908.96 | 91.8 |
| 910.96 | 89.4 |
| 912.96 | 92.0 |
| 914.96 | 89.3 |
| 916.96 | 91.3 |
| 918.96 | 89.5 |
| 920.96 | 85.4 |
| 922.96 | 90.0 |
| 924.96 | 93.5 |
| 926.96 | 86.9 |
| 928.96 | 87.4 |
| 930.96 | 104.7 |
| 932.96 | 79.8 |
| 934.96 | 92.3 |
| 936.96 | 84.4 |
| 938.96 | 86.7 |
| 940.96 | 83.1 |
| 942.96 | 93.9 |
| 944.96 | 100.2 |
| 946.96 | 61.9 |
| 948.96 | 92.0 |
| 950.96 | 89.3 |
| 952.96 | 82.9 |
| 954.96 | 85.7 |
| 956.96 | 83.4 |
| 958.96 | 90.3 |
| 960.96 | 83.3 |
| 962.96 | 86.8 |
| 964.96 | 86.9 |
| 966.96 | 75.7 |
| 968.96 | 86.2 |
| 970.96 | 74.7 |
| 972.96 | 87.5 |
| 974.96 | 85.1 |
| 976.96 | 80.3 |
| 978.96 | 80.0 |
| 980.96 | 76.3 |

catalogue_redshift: 0.24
